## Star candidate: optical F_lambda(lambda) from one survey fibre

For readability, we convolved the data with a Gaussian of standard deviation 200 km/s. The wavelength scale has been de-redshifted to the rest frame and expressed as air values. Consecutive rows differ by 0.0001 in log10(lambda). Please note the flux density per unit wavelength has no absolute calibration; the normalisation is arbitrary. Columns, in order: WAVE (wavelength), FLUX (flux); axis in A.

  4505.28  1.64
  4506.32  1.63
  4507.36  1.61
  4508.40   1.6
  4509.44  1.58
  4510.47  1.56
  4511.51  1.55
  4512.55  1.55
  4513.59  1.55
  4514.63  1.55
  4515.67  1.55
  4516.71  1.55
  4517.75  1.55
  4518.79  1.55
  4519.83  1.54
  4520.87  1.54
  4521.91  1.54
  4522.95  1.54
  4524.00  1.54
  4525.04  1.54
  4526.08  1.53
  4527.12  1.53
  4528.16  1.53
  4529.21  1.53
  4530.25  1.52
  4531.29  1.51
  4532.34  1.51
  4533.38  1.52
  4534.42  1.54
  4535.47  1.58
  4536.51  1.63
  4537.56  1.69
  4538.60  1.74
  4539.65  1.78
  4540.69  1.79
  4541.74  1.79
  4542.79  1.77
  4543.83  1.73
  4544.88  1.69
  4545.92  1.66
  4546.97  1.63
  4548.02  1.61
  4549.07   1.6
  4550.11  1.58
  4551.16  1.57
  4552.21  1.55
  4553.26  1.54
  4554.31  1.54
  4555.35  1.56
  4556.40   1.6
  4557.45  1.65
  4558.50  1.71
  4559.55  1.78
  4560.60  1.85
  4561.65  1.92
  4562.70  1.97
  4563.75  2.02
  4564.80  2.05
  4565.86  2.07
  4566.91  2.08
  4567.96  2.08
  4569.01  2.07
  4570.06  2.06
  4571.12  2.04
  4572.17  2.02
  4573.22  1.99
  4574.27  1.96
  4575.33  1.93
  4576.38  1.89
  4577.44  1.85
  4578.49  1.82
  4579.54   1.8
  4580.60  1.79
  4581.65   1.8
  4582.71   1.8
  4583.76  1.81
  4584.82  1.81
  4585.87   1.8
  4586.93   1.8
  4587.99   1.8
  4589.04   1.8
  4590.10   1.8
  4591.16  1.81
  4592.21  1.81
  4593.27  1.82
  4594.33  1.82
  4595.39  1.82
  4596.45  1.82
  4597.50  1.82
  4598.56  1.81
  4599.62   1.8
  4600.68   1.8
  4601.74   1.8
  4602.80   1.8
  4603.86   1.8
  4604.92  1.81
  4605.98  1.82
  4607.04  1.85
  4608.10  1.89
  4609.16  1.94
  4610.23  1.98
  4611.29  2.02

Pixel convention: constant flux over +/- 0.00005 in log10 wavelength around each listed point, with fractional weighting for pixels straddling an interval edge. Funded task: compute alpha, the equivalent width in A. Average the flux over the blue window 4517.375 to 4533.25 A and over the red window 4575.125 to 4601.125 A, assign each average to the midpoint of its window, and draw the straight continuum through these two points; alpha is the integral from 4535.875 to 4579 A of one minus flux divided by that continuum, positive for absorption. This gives -3.1 A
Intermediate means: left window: 1.53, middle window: 1.8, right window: 1.82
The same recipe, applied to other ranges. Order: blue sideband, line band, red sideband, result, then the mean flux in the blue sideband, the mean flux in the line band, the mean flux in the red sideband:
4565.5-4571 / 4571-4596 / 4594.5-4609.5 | 1.45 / 2.07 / 1.85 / 1.83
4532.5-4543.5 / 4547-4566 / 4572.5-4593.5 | 0.25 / 1.68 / 1.72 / 1.84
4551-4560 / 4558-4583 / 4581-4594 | -3.41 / 1.61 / 1.93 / 1.81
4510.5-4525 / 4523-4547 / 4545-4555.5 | -0.76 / 1.55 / 1.62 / 1.59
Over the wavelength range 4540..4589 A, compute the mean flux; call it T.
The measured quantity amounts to 1.81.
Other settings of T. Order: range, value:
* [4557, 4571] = 1.95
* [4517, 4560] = 1.61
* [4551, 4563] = 1.69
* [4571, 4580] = 1.92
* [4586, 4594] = 1.8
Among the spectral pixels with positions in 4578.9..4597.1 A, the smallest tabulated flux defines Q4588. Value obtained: 1.79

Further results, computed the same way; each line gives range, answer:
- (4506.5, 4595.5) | 1.51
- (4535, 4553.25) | 1.55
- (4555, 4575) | 1.56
